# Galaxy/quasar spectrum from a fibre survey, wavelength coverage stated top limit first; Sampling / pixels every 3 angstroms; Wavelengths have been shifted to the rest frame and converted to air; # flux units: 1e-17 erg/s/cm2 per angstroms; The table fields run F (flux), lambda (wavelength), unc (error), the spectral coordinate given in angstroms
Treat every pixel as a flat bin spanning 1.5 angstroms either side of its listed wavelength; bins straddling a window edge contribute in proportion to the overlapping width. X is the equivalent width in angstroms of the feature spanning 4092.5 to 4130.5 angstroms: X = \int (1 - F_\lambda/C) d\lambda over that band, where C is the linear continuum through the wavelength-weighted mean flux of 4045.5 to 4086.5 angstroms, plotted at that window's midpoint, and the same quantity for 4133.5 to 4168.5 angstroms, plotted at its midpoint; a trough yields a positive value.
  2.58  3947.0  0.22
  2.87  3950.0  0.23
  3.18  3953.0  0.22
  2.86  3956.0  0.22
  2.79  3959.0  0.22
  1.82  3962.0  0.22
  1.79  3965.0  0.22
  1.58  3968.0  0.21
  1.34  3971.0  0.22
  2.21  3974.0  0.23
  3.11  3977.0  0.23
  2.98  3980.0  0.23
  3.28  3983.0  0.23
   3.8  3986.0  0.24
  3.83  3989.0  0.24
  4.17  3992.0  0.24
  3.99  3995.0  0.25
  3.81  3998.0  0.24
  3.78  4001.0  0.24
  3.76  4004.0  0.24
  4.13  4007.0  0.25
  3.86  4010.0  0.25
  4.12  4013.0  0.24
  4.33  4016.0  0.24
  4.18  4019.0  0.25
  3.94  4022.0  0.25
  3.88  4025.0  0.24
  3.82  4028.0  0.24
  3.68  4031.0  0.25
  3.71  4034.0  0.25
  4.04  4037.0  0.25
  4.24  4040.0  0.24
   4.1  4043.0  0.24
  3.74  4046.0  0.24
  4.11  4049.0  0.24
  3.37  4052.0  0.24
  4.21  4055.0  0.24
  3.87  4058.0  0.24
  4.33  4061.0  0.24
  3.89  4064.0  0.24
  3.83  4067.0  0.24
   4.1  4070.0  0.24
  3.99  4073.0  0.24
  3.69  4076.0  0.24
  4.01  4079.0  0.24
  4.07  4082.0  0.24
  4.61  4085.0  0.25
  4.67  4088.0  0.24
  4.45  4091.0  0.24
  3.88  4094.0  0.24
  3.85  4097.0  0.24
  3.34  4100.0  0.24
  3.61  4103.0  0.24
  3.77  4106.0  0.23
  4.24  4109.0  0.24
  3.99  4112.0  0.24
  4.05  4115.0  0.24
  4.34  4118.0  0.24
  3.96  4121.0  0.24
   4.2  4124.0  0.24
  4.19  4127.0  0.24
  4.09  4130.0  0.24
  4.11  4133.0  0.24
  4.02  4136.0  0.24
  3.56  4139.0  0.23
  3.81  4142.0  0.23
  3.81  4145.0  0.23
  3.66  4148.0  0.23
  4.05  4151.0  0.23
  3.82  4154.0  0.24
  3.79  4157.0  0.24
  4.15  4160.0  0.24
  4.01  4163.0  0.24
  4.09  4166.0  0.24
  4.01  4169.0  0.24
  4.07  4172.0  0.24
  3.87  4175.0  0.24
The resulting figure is -0.2 angstroms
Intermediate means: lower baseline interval 3.99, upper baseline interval 3.9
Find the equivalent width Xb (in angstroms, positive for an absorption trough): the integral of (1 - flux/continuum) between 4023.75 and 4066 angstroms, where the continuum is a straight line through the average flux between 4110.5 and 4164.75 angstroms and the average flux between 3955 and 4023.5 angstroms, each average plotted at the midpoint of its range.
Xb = -4.56 angstroms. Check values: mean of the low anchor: 3.28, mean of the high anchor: 3.98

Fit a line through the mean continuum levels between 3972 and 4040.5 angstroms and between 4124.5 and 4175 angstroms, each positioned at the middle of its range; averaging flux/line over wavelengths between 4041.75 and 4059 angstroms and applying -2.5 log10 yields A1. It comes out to -0.03 mag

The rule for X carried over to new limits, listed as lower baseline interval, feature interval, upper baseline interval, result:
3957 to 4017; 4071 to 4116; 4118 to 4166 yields -3.5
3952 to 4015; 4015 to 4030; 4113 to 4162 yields -2.9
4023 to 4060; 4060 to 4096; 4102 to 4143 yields -1.6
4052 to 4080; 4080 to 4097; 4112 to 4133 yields -1.1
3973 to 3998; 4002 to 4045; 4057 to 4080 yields -3.3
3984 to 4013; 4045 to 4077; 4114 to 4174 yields 0.1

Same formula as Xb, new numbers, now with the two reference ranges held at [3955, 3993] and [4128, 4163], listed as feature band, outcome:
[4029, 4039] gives -2.2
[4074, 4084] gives -1.5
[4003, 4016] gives -4.6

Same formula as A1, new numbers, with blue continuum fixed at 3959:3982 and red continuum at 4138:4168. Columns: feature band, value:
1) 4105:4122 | -0.16 mag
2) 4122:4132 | -0.14 mag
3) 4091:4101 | -0.14 mag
